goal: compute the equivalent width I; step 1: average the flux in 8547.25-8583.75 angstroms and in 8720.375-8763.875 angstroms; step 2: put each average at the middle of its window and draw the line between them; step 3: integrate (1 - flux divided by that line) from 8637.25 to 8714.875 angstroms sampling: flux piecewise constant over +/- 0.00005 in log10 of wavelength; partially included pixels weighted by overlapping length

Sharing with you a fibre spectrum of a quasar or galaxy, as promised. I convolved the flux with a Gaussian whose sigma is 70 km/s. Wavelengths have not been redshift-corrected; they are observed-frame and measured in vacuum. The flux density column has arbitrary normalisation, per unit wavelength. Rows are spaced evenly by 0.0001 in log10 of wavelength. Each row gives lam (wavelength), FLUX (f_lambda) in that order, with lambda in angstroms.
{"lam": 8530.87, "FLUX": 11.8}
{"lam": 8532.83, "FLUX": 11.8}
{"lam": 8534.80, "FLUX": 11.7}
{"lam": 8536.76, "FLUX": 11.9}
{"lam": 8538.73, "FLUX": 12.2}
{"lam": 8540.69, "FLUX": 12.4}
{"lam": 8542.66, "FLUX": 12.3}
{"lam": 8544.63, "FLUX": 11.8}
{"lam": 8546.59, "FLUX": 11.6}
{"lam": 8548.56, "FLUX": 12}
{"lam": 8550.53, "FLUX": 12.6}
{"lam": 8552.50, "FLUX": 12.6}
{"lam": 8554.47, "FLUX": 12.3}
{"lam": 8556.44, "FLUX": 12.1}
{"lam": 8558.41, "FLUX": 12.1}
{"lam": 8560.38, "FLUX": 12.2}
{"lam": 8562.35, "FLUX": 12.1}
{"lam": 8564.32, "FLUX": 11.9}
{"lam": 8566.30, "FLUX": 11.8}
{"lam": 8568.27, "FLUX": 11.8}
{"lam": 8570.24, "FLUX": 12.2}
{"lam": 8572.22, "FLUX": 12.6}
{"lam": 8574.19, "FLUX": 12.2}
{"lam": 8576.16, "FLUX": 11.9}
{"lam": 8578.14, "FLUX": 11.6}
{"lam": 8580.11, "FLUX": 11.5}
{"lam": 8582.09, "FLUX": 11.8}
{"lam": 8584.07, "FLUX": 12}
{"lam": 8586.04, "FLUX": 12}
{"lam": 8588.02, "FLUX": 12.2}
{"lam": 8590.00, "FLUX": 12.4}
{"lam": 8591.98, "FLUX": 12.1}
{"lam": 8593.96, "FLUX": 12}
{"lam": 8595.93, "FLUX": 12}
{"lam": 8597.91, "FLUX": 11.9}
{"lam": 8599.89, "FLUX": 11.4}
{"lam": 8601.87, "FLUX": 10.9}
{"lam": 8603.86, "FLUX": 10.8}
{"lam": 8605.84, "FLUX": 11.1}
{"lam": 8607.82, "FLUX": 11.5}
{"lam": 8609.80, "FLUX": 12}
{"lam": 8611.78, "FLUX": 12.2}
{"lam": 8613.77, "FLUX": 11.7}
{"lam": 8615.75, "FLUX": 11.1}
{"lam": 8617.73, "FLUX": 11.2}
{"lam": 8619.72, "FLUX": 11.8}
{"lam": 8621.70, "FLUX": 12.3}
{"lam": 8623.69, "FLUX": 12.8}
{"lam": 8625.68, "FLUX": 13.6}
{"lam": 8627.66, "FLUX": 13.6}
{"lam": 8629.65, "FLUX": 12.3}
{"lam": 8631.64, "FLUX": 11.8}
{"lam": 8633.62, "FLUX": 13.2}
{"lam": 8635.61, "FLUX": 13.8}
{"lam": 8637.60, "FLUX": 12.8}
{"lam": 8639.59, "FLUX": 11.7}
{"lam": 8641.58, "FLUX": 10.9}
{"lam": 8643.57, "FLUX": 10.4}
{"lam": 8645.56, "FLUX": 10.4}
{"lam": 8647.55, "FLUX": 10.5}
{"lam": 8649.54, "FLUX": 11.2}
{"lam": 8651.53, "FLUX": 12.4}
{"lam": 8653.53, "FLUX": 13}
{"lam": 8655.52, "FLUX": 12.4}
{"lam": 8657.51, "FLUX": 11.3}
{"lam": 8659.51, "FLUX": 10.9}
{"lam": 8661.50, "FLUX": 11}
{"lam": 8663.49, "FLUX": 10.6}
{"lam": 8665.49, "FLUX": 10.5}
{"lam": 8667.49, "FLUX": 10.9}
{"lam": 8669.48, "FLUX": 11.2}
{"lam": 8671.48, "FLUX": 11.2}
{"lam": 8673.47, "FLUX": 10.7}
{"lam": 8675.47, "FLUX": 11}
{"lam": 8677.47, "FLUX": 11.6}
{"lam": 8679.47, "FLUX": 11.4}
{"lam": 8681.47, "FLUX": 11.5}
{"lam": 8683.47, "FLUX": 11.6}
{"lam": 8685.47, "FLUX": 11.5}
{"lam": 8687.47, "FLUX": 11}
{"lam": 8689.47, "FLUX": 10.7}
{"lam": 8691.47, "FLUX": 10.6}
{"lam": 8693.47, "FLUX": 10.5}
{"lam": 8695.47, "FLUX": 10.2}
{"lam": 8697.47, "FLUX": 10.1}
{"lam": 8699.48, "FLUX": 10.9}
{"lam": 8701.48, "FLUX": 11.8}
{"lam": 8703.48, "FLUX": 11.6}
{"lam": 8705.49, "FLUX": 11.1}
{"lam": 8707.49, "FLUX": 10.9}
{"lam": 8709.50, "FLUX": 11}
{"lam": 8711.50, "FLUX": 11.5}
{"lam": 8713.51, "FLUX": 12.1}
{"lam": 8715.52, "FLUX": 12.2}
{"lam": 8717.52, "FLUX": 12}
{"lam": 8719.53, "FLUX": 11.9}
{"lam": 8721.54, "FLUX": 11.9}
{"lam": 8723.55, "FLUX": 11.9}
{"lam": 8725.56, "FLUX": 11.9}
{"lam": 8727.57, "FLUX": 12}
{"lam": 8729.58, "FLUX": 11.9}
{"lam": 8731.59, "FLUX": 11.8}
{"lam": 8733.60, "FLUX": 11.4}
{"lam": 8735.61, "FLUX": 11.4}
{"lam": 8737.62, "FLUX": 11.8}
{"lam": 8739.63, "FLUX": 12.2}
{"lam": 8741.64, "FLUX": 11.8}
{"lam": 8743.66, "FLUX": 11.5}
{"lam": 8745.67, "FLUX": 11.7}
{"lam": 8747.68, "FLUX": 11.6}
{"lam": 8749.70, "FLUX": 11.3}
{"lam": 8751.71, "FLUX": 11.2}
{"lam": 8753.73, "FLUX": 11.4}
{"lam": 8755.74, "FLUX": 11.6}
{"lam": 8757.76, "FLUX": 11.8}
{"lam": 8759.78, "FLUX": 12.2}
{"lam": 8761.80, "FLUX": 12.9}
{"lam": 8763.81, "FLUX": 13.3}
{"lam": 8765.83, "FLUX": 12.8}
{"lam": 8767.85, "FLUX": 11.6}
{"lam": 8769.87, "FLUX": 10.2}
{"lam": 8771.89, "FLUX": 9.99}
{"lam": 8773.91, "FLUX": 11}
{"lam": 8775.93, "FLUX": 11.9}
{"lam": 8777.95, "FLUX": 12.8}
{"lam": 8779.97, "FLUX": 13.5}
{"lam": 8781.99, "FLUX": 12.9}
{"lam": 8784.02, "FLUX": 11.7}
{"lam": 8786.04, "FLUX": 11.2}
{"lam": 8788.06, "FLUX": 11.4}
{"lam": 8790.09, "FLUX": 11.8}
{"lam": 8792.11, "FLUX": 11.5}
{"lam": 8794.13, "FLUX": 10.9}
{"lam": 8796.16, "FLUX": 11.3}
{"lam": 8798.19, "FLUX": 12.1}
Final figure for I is 4.7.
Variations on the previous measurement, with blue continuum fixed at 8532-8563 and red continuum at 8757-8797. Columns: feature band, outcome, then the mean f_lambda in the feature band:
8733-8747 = 0.22 angstroms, 11.7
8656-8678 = 1.76 angstroms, 11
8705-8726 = 0.40 angstroms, 11.7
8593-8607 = 0.70 angstroms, 11.4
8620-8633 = -0.74 angstroms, 12.7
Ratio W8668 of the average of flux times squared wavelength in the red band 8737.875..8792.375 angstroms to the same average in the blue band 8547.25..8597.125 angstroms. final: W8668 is 1.0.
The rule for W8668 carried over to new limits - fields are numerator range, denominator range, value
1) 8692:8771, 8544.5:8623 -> 1.01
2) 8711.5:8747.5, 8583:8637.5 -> 1.01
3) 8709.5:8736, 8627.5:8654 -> 1.01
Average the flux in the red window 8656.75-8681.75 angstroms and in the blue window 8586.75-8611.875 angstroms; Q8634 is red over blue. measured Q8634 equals 0.9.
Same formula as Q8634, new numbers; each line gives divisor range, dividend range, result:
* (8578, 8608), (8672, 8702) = 0.94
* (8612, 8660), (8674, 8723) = 0.94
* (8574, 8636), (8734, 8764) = 0.98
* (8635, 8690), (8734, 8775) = 1.03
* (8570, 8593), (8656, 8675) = 0.91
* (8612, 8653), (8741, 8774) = 0.97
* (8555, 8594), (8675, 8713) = 0.92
